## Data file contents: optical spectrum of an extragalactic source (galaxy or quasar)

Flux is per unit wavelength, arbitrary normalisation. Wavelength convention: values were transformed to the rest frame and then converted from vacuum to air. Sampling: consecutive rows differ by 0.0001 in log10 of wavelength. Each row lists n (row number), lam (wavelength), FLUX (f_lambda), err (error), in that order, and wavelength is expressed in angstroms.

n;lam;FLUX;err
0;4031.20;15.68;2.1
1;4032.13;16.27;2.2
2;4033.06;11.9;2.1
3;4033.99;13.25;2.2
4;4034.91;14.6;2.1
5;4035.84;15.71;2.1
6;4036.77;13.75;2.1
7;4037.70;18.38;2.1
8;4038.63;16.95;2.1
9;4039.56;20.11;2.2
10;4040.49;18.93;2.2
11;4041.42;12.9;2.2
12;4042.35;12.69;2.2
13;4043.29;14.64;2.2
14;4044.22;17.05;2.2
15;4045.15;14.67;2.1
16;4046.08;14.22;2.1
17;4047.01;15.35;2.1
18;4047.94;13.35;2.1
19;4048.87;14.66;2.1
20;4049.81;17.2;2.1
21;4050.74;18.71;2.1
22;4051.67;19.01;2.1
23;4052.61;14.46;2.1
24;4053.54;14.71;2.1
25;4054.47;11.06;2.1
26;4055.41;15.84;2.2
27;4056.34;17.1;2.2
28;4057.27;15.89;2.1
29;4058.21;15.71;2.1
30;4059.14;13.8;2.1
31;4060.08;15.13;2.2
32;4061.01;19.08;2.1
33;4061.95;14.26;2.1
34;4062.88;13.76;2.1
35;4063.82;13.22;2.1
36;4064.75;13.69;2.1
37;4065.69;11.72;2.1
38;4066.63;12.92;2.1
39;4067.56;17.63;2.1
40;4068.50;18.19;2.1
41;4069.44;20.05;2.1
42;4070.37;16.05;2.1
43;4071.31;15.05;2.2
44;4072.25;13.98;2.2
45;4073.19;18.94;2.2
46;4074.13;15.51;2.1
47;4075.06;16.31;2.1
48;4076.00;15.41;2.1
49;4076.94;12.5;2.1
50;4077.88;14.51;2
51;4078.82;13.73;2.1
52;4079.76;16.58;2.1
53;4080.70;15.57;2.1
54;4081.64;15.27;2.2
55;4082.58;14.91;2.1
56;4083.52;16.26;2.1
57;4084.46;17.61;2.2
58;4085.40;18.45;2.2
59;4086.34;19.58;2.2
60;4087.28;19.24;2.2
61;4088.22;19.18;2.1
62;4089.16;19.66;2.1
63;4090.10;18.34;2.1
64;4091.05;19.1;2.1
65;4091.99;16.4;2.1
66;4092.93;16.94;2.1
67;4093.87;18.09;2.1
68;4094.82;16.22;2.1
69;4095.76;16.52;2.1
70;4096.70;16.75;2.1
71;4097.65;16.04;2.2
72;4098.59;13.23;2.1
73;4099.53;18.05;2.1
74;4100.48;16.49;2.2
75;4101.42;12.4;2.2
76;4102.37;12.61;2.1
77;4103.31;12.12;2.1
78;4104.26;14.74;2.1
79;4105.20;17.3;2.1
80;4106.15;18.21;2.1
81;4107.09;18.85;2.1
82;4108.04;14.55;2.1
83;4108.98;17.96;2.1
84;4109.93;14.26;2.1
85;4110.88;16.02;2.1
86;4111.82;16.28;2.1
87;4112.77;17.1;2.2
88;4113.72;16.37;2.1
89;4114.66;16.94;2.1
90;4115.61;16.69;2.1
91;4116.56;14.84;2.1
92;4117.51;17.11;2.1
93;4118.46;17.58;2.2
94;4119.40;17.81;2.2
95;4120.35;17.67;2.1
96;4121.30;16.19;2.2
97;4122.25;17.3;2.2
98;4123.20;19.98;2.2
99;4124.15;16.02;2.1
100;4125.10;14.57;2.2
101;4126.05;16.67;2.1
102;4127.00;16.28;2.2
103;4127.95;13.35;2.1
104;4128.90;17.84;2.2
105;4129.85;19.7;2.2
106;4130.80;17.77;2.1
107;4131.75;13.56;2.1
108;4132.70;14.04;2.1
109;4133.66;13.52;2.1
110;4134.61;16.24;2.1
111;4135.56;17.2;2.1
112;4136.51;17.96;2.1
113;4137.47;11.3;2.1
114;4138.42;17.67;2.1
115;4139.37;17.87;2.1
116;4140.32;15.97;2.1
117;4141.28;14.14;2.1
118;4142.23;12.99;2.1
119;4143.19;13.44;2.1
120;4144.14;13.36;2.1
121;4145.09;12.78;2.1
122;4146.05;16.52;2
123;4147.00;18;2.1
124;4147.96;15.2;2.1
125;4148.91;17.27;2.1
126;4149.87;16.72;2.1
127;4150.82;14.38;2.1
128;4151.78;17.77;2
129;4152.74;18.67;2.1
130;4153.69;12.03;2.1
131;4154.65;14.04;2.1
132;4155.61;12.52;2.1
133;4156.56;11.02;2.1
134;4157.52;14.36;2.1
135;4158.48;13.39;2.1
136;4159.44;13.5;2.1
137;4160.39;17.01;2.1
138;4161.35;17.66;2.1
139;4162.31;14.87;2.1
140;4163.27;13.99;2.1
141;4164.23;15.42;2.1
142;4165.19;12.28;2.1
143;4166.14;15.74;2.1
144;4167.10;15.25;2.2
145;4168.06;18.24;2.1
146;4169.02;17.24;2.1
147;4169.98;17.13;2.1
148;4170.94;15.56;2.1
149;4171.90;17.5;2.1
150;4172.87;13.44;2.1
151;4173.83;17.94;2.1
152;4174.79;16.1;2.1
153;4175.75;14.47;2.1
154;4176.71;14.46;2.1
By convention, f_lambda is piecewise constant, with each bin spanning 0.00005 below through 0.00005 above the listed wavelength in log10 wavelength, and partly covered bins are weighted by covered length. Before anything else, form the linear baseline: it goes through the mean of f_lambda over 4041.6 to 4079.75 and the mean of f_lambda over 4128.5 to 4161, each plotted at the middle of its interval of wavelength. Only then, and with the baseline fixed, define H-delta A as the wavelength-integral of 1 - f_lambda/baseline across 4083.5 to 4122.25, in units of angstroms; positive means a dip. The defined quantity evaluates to -3.7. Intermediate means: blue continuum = 15.3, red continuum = 15.3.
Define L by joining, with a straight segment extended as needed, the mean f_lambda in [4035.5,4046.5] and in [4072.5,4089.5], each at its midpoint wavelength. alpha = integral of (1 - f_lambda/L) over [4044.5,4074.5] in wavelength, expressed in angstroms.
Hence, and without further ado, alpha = 1.3 angstroms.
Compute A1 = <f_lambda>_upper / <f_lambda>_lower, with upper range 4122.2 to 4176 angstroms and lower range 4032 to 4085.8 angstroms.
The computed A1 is 1.00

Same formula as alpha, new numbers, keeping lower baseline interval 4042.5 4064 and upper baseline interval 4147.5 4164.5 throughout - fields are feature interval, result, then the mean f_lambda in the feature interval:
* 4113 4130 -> -1.9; 16.8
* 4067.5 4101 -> -3.3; 16.7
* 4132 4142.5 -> -0.2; 15.4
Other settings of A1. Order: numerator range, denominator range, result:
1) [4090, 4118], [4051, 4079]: 1.05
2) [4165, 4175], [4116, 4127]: 0.96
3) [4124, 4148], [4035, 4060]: 0.99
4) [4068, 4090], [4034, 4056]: 1.07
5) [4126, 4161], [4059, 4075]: 0.98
